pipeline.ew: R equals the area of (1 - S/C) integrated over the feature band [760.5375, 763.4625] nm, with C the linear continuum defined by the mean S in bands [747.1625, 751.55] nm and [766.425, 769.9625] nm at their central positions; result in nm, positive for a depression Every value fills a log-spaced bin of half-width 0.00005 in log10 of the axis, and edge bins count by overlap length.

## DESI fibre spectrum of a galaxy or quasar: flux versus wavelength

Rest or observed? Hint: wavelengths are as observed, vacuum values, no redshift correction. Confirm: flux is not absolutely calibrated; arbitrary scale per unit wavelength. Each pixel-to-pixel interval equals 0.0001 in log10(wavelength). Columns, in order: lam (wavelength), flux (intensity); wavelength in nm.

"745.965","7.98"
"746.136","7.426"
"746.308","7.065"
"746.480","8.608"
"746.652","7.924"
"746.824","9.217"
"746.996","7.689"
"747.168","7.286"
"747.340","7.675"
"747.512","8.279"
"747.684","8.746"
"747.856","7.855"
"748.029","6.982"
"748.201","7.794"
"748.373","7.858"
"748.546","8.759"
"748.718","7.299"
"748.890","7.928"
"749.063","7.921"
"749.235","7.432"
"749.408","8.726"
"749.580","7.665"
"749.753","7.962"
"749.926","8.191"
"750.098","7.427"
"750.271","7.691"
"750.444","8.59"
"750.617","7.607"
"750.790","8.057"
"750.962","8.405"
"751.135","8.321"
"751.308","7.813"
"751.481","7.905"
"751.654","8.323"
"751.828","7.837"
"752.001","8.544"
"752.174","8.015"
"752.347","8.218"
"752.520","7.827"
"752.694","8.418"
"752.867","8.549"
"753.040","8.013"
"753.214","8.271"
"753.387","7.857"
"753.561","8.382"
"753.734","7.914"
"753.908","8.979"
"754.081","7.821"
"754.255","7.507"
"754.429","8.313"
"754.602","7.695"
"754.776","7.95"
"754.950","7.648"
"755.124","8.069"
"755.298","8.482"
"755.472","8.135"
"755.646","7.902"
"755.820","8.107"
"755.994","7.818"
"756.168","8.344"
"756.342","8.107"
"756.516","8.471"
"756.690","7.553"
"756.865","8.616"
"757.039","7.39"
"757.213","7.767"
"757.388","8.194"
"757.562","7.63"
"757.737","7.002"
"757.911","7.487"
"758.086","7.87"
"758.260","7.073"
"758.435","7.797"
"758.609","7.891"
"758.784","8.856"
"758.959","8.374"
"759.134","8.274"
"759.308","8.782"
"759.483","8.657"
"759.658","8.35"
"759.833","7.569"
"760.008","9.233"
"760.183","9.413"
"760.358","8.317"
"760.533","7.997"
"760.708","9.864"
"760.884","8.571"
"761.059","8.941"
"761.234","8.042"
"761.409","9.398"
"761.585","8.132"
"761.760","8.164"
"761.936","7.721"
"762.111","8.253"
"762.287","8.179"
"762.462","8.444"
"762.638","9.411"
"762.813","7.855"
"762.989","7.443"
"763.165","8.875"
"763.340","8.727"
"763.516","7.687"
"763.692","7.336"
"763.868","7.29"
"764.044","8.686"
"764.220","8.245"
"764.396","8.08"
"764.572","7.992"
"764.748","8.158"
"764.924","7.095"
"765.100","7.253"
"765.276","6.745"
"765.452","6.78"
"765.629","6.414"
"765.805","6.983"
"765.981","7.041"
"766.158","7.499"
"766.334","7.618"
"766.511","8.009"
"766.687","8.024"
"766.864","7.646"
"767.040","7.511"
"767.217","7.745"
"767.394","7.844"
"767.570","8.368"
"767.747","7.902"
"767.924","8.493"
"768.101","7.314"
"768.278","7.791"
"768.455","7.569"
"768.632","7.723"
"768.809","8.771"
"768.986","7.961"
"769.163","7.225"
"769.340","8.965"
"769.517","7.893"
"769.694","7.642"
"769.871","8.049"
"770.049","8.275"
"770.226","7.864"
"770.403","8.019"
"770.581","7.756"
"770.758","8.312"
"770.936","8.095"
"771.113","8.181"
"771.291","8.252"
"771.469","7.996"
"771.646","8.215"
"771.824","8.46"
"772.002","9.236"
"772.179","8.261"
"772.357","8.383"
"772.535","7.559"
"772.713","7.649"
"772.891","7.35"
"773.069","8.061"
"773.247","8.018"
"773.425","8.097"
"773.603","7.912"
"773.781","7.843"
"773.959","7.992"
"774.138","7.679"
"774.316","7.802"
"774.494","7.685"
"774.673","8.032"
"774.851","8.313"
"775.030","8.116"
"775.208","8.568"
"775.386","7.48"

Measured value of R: -0.20 nm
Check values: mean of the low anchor 7.94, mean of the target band 8.48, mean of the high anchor 7.92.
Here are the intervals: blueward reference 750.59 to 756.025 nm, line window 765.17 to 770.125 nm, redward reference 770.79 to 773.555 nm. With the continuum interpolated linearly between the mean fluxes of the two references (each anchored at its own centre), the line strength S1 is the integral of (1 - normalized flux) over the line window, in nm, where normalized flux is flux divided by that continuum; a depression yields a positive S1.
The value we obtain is 0.25 nm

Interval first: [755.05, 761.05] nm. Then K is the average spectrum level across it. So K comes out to 8.19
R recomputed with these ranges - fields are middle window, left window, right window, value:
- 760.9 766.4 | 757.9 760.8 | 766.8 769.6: 0.17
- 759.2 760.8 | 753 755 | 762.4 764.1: -0.11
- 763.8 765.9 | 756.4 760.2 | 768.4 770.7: 0.14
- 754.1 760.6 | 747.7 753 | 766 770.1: -0.09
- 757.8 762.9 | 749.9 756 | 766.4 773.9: -0.21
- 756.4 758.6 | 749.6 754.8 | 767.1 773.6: 0.09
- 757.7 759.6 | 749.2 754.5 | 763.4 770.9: -0.02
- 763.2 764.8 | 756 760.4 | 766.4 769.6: -0.01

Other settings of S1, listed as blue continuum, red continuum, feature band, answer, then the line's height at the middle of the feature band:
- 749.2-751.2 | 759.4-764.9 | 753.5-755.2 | 0.02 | 8.13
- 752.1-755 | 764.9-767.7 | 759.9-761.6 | -0.24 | 7.71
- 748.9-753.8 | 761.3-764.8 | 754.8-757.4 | 0.03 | 8.12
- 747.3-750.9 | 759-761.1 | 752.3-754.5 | 0.02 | 8.22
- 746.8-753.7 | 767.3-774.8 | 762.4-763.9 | -0.02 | 8.02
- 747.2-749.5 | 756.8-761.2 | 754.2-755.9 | 0.03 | 8.12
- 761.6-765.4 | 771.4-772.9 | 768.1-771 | 0.05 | 8.11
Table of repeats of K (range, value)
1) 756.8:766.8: 8.02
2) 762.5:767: 7.72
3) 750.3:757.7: 8.07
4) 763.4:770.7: 7.74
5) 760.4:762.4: 8.47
